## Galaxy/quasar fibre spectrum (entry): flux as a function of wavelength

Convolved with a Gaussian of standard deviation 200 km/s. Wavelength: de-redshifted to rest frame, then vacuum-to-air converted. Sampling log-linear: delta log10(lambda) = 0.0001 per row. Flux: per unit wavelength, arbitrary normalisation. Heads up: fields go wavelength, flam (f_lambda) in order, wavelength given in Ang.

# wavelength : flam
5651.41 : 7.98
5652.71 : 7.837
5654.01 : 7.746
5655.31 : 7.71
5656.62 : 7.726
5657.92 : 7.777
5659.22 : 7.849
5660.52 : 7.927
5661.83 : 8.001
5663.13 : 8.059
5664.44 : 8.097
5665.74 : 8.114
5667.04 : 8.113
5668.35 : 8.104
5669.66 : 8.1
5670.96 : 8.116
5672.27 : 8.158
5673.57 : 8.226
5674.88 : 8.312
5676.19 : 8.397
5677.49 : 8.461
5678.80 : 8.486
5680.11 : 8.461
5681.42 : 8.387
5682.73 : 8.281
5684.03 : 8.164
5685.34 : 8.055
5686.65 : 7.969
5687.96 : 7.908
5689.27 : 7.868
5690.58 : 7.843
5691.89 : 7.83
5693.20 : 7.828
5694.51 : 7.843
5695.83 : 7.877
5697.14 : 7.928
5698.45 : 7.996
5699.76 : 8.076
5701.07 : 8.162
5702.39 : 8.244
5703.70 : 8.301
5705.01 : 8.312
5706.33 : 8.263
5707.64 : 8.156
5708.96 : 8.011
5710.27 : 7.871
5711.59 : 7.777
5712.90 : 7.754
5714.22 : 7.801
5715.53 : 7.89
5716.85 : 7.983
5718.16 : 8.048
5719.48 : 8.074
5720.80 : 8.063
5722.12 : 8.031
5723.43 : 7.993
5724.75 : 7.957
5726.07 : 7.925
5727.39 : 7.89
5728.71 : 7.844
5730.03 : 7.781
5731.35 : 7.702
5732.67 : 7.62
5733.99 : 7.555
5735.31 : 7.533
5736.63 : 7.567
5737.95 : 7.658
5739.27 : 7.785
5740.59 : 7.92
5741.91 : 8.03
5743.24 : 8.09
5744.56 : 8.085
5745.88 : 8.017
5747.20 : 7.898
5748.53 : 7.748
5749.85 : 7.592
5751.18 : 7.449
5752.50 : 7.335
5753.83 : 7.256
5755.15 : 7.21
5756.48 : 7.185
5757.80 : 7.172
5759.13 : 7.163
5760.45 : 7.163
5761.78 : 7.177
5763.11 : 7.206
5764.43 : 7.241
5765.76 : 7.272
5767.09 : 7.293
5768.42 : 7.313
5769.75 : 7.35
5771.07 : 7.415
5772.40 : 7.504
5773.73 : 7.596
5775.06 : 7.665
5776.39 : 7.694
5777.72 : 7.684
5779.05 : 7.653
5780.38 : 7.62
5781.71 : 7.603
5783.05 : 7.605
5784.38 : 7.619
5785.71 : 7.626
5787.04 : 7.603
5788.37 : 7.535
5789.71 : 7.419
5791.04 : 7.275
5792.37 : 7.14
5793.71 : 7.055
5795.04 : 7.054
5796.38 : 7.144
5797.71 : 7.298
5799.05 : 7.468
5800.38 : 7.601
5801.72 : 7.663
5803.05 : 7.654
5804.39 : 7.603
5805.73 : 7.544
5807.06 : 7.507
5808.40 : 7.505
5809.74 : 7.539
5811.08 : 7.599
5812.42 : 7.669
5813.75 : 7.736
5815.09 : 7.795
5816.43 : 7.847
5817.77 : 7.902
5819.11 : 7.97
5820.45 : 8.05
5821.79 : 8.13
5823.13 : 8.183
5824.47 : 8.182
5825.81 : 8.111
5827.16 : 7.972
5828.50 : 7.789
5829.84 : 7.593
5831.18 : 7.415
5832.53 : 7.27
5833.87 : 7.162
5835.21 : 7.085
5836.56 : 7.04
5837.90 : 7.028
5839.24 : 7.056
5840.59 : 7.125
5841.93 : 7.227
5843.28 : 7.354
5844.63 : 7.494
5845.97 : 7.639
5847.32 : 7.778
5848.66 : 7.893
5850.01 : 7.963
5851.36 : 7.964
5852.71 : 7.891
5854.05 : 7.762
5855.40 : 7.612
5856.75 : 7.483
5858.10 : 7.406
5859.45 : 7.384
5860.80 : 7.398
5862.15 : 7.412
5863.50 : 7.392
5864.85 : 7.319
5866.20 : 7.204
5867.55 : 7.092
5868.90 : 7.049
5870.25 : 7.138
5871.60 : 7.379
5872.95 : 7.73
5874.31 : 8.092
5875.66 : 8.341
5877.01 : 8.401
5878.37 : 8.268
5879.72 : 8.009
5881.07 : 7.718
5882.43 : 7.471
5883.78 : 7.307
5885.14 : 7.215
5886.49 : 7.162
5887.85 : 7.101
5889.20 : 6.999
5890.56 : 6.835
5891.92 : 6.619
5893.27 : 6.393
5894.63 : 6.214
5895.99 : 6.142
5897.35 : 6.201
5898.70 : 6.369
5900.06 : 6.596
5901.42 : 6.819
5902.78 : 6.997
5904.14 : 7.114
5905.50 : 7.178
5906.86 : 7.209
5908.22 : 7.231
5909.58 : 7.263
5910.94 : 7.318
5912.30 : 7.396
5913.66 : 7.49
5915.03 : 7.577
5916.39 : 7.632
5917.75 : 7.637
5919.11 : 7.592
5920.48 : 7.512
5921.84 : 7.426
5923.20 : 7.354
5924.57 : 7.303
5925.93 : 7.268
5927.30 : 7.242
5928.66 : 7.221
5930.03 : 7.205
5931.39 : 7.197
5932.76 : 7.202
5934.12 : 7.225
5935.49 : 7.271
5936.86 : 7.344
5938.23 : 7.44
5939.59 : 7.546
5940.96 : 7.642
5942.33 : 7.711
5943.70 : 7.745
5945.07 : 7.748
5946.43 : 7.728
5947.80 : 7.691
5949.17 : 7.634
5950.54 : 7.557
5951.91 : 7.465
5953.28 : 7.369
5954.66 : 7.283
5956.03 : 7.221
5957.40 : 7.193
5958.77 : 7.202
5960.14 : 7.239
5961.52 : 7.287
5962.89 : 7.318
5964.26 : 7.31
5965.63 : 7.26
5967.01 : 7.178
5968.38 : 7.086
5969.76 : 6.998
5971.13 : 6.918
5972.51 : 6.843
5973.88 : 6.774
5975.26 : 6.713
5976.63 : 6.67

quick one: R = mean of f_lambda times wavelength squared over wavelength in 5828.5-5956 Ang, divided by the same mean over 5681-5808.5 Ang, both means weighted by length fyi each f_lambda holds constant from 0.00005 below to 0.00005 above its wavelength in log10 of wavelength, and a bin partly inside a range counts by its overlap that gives 1.01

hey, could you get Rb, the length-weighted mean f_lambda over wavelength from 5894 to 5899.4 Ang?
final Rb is 6.23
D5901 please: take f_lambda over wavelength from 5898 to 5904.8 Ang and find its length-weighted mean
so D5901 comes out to 6.78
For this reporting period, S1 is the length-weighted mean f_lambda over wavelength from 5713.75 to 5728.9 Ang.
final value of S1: 7.96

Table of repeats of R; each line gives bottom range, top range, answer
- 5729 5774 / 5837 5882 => 1.04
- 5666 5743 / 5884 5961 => 0.97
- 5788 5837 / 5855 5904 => 0.97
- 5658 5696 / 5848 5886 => 1.00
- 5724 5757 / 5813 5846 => 1.02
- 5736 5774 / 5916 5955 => 1.06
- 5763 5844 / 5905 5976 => 1.02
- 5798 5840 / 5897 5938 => 0.98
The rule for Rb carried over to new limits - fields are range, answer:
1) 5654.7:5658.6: 7.73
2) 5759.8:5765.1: 7.19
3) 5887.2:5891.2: 6.98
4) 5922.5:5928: 7.29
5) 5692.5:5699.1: 7.89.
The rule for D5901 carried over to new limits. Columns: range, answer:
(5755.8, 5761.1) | 7.18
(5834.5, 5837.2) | 7.06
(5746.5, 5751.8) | 7.67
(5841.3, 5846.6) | 7.42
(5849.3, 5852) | 7.95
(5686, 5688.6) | 7.94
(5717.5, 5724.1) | 8.05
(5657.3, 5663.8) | 7.92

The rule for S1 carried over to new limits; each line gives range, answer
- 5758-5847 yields 7.51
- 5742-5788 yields 7.51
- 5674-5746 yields 7.99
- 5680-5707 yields 8.07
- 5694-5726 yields 8.02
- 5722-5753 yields 7.79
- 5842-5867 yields 7.56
